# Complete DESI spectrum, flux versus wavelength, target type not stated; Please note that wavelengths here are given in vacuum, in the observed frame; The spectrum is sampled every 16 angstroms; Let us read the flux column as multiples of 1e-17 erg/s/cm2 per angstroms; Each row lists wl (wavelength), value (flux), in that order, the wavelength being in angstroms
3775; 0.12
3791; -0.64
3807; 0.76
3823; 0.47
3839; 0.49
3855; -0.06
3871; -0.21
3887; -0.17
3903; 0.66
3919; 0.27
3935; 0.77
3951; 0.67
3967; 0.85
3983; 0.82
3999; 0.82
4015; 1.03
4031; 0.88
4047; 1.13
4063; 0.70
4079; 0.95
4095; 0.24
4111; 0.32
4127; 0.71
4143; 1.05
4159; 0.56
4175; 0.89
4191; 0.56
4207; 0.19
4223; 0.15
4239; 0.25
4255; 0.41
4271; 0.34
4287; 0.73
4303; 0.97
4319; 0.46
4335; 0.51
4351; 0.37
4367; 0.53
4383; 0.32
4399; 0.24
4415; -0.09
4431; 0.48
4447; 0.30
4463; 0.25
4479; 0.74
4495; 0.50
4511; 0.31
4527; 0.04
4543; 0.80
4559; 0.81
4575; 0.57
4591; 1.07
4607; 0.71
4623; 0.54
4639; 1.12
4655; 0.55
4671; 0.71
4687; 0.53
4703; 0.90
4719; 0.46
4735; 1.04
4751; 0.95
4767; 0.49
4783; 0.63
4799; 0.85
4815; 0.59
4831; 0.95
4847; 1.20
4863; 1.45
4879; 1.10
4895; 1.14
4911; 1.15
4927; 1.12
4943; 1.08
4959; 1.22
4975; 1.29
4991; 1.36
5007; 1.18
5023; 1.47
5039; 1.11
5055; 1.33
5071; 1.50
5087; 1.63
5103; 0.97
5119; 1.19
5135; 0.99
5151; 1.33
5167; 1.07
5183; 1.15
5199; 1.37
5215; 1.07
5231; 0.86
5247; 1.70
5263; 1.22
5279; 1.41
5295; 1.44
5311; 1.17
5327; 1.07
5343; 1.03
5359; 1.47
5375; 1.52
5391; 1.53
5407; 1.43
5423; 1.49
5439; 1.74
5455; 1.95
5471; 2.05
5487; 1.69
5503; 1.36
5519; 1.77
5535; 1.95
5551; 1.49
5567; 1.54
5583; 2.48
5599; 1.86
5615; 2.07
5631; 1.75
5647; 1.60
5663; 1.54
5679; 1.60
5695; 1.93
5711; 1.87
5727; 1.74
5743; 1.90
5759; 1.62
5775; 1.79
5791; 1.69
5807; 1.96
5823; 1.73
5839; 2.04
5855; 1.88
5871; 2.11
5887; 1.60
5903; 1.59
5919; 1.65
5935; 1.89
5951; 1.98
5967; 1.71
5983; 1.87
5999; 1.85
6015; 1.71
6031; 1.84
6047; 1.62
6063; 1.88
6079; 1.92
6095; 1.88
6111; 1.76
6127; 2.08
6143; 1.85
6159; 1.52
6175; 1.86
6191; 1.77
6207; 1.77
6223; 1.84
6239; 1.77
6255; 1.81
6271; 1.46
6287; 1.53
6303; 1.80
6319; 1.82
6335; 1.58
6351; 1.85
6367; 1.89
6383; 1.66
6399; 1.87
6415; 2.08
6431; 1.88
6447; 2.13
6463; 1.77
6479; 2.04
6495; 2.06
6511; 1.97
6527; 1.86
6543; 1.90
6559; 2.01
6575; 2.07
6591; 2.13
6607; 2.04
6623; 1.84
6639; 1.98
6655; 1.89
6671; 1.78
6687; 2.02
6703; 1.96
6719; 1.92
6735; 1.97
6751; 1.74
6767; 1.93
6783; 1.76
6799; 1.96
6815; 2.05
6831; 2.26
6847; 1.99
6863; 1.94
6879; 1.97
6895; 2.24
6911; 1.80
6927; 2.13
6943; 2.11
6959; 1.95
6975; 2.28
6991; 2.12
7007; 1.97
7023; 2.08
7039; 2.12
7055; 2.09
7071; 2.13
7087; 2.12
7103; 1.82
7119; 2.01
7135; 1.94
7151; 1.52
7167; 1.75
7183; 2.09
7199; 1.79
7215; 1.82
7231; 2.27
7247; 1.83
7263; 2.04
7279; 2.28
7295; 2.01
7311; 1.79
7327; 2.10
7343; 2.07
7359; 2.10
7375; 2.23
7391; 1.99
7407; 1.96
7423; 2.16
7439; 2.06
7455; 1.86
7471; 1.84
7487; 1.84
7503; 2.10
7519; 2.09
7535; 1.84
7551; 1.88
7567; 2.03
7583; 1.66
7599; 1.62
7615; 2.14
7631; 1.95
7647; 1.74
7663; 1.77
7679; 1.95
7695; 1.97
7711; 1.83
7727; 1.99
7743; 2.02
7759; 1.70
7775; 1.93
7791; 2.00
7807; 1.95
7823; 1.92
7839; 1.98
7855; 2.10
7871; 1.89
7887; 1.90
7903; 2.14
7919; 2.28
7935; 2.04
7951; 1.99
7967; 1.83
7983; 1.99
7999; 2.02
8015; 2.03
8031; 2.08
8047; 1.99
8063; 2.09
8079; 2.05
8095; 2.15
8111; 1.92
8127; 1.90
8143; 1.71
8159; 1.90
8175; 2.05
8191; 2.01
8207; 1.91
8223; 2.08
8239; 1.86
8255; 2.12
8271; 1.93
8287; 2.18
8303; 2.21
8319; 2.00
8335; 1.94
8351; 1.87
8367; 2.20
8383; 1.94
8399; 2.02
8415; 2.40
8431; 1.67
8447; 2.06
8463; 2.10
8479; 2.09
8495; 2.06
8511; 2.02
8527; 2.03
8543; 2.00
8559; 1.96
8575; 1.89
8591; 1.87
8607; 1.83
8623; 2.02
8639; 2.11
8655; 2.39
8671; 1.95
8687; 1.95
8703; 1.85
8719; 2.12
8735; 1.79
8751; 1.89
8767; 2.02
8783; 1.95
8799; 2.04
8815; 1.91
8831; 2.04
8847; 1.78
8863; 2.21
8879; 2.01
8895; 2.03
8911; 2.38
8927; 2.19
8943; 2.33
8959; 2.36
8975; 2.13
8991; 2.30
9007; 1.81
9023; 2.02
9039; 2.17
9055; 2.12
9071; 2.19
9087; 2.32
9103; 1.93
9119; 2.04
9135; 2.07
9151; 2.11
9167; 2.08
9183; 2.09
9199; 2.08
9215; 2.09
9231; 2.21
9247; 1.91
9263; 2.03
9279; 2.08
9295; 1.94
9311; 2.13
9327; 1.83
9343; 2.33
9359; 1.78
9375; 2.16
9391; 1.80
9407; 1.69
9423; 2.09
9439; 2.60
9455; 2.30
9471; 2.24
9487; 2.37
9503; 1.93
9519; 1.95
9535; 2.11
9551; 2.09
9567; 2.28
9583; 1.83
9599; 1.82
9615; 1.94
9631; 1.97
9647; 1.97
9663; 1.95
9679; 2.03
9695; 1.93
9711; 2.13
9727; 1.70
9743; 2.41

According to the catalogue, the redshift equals 0.21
